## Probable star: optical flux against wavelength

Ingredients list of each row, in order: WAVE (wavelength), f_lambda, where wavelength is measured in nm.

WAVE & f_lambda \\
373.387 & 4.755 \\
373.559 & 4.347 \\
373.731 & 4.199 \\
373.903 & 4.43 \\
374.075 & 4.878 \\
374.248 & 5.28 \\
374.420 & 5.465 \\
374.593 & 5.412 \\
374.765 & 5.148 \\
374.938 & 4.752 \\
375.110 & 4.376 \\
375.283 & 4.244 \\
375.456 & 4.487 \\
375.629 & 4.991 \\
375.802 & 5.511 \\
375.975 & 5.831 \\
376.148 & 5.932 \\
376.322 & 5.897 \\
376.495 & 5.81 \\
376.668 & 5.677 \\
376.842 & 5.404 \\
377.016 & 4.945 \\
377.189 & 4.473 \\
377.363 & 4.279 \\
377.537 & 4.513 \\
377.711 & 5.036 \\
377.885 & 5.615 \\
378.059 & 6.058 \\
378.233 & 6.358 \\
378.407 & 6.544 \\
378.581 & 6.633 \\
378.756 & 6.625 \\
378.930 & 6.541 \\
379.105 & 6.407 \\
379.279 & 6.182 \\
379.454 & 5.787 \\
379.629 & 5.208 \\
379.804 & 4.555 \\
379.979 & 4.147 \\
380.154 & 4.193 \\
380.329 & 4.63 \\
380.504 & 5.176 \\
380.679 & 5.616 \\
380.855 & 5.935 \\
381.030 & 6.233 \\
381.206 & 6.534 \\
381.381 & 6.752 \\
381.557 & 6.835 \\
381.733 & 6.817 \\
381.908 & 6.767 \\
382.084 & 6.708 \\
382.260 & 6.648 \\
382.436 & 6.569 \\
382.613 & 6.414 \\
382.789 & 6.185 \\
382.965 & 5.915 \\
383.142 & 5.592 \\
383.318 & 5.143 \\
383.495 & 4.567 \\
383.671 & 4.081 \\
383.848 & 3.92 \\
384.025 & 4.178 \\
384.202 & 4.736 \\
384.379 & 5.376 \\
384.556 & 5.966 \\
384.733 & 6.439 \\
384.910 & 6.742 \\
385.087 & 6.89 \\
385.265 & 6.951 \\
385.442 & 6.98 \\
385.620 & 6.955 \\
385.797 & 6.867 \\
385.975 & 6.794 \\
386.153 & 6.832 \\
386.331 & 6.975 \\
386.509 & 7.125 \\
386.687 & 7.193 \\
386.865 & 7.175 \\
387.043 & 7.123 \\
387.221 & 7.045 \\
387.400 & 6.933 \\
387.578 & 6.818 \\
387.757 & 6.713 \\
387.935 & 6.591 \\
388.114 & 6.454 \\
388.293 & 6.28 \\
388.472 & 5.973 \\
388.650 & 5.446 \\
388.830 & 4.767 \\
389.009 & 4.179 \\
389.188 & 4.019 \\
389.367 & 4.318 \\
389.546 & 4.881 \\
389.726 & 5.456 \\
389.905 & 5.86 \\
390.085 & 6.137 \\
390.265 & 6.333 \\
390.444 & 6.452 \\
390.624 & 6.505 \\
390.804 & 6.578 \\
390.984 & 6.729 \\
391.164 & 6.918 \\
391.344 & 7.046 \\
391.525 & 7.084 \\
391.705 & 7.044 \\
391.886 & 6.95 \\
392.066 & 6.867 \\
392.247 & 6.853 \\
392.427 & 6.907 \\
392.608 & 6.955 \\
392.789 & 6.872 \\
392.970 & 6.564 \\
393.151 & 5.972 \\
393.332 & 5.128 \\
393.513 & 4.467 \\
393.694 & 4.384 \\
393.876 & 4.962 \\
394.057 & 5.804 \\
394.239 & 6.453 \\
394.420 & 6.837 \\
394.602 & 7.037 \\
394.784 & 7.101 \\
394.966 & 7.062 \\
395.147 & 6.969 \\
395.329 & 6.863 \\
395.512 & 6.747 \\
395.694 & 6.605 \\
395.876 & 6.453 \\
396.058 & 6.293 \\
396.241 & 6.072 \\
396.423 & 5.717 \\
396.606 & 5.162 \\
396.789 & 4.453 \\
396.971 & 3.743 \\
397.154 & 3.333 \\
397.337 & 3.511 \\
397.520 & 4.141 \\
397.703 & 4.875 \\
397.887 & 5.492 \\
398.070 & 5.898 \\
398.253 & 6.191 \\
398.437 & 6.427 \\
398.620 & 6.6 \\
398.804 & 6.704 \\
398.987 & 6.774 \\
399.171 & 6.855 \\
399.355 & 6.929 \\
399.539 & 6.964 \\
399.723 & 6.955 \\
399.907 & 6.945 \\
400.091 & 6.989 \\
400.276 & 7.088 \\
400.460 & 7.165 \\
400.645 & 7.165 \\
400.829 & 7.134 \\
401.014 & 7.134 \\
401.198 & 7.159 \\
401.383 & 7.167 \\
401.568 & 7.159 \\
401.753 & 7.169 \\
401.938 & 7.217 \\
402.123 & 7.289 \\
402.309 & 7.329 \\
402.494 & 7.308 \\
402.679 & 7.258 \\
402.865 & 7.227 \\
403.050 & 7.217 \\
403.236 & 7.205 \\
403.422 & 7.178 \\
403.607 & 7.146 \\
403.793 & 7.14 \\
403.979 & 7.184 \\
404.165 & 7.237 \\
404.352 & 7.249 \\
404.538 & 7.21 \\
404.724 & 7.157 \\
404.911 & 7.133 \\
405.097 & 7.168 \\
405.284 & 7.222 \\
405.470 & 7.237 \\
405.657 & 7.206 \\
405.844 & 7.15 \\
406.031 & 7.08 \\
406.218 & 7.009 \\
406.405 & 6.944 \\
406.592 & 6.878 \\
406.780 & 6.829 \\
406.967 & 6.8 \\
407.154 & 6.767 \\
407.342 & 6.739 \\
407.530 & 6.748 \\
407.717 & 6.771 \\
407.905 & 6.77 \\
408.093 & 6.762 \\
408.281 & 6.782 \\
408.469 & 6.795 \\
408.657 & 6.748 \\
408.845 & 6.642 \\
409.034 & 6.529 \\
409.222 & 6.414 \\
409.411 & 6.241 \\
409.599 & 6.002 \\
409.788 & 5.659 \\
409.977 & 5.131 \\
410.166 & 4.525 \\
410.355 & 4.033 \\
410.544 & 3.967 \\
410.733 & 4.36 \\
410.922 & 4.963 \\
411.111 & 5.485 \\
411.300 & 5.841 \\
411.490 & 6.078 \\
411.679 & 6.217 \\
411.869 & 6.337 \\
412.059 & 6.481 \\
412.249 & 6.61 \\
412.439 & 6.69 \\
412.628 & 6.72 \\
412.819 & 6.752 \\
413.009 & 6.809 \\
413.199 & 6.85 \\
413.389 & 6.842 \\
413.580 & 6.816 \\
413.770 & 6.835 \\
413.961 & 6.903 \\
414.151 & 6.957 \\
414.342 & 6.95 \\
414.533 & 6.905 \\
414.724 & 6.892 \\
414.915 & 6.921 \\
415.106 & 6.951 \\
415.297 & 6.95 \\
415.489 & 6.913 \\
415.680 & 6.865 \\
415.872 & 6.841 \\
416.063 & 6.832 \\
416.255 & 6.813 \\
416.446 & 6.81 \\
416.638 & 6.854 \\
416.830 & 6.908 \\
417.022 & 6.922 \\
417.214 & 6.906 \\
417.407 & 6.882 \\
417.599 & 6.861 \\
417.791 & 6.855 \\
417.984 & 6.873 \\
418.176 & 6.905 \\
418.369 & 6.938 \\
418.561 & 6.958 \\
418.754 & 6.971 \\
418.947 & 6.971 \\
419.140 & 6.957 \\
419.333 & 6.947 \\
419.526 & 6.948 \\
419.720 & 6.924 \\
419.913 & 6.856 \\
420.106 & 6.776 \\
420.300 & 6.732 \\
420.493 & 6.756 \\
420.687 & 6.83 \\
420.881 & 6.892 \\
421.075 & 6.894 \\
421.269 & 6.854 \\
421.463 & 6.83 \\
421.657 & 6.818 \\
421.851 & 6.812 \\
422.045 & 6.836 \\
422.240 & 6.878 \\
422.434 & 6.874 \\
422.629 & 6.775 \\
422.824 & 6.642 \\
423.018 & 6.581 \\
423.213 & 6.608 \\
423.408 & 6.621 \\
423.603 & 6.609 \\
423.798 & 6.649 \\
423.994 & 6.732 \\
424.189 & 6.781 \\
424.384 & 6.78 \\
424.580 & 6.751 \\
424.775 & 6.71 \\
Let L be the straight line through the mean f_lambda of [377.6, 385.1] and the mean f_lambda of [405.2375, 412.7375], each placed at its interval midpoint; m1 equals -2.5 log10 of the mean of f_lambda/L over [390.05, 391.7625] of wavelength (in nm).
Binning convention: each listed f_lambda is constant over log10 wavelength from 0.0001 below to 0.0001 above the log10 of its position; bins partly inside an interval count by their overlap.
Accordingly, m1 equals -0.126 mag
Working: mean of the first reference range 5.78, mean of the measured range 6.69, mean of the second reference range 6.3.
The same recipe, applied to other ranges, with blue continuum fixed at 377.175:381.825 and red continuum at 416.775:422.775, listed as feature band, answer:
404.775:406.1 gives -0.11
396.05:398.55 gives 0.22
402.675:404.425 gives -0.13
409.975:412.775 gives 0.18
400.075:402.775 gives -0.14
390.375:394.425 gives -0.05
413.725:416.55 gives -0.02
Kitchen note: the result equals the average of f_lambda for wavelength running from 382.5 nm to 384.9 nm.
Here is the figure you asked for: 5.33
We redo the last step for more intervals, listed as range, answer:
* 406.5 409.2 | 6.74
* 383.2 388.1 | 6.27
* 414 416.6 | 6.89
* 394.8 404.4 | 6.53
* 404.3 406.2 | 7.17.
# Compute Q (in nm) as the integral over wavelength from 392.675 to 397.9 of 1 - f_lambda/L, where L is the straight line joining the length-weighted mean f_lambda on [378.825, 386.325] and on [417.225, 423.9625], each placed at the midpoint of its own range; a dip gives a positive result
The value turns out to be 0.43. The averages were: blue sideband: 5.91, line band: 5.7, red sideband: 6.83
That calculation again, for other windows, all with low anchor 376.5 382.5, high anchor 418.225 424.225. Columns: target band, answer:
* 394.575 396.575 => -0.13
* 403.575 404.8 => -0.15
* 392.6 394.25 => 0.12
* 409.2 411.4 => 0.46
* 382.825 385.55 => 0.14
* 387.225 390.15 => 0.14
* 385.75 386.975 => -0.22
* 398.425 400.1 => -0.15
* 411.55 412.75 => 0.02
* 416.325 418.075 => -0.04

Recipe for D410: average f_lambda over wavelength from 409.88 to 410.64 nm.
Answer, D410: 4.42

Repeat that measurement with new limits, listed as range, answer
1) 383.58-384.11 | 4.06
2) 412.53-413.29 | 6.79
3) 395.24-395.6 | 6.79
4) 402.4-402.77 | 7.3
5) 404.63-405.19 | 7.16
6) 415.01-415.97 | 6.9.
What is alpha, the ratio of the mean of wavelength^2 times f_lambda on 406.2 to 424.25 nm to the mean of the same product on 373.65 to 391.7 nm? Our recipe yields 1.33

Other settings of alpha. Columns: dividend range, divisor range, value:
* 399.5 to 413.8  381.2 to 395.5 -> 1.17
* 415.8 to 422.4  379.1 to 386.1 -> 1.41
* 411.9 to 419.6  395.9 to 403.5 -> 1.16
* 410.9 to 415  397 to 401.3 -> 1.12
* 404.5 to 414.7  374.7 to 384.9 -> 1.35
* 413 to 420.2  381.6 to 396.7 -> 1.27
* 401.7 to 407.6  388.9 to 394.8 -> 1.24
